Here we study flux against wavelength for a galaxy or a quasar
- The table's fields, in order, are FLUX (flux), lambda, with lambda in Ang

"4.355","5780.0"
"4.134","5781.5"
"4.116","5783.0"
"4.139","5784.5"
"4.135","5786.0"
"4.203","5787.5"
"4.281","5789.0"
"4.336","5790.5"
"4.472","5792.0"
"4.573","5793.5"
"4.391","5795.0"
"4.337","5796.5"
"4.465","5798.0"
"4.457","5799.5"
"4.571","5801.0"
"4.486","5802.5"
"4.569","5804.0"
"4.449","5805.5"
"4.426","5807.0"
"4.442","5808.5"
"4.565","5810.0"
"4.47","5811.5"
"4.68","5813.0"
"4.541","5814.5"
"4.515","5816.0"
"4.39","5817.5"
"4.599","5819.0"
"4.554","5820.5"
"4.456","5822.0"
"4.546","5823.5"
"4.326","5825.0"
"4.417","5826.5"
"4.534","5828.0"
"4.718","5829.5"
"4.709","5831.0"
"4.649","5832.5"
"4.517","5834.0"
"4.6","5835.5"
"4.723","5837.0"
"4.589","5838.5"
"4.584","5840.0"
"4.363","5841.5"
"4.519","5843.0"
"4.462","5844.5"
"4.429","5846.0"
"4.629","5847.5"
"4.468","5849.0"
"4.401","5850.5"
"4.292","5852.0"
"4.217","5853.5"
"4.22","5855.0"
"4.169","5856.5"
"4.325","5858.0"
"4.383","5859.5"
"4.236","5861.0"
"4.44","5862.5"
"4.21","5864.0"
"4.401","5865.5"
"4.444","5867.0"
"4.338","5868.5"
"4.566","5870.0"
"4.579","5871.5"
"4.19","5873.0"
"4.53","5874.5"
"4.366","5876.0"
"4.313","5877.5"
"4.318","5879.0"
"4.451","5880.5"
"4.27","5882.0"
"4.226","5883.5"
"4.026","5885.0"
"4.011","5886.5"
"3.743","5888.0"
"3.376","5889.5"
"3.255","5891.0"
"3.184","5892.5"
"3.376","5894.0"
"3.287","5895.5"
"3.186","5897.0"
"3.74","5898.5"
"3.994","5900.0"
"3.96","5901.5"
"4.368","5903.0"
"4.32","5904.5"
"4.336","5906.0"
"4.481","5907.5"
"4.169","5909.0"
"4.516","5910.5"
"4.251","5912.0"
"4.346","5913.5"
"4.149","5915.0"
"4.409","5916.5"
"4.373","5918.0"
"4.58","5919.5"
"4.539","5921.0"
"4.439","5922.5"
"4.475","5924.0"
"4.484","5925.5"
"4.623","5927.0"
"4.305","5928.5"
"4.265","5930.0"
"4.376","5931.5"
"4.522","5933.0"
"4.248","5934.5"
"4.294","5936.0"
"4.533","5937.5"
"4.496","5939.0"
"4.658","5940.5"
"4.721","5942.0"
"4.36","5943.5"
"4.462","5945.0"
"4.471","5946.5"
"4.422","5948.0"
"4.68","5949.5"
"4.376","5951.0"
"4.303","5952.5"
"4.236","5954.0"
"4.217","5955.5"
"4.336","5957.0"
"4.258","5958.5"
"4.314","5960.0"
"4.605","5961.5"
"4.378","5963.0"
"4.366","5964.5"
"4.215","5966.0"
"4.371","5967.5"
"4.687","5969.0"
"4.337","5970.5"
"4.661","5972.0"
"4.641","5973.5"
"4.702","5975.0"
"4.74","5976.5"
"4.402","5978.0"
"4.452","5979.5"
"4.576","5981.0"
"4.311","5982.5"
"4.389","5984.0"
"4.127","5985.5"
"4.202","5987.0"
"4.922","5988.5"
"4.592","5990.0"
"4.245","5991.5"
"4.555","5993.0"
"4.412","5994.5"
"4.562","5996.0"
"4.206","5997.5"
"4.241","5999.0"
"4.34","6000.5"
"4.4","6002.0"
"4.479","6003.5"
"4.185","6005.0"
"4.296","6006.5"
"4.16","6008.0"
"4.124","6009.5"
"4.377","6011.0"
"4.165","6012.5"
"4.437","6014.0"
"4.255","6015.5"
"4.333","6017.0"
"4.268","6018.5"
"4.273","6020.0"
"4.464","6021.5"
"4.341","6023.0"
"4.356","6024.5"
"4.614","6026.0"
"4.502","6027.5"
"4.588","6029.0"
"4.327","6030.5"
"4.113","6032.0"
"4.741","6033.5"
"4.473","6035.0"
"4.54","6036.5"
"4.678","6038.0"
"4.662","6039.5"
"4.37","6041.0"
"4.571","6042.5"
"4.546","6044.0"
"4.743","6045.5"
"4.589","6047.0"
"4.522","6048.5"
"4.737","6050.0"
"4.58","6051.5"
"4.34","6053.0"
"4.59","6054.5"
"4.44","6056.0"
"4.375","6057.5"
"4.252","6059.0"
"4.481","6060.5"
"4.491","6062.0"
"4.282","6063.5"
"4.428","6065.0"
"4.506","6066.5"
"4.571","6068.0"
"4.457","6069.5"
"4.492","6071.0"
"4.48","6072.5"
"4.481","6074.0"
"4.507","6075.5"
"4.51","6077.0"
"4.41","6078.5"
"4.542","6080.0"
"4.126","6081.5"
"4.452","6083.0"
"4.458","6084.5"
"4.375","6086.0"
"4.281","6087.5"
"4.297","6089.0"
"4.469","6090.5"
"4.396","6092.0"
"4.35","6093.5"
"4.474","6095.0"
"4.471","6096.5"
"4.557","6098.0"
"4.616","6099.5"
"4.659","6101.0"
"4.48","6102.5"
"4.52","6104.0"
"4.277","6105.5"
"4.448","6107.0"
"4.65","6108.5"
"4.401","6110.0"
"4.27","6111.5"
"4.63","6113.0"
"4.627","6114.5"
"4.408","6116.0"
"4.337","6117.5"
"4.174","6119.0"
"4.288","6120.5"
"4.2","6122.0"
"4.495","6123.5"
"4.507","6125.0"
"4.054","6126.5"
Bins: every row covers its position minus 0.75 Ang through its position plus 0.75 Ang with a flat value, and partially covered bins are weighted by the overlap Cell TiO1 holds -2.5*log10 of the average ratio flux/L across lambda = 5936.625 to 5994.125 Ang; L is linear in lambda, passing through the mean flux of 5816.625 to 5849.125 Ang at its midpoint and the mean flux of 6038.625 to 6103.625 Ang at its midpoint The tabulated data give 0.01 mag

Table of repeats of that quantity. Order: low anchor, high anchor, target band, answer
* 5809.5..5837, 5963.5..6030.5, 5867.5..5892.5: 0.09 mag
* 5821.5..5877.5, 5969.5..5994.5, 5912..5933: 0.01 mag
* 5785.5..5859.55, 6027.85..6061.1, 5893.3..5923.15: 0.09 mag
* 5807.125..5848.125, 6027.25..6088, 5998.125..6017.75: 0.05 mag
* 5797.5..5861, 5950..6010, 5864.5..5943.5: 0.06 mag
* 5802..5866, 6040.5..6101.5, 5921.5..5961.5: 0.01 mag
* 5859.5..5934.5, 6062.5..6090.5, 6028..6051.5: -0.04 mag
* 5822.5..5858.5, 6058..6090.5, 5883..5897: 0.24 mag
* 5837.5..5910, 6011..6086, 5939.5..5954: -0.05 mag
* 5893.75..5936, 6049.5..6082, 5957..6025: -0.01 mag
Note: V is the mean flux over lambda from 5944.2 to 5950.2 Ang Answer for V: 4.51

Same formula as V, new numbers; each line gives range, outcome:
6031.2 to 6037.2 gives 4.46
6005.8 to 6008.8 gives 4.23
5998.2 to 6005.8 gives 4.33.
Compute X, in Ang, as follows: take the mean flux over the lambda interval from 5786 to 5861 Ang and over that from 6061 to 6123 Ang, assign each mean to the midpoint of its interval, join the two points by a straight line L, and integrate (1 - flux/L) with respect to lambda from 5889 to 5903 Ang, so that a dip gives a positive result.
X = 2.9 Ang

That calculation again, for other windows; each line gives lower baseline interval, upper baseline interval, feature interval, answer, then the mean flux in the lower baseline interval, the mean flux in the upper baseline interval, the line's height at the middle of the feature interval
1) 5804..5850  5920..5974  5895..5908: 1.5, 4.53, 4.44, 4.47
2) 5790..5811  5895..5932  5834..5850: -0.5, 4.47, 4.24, 4.39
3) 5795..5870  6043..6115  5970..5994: -0.1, 4.47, 4.47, 4.47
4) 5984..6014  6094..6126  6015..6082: -1.1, 4.35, 4.45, 4.39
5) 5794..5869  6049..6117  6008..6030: 0.5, 4.47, 4.46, 4.46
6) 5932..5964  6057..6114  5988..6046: 0.2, 4.42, 4.45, 4.43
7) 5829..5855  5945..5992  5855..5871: 0.5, 4.51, 4.44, 4.5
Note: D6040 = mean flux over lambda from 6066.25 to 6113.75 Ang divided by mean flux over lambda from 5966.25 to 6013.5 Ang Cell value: 1.0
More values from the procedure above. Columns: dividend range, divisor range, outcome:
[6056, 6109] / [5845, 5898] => 1.07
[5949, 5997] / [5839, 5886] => 1.02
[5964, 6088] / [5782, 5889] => 1.01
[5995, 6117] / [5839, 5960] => 1.04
